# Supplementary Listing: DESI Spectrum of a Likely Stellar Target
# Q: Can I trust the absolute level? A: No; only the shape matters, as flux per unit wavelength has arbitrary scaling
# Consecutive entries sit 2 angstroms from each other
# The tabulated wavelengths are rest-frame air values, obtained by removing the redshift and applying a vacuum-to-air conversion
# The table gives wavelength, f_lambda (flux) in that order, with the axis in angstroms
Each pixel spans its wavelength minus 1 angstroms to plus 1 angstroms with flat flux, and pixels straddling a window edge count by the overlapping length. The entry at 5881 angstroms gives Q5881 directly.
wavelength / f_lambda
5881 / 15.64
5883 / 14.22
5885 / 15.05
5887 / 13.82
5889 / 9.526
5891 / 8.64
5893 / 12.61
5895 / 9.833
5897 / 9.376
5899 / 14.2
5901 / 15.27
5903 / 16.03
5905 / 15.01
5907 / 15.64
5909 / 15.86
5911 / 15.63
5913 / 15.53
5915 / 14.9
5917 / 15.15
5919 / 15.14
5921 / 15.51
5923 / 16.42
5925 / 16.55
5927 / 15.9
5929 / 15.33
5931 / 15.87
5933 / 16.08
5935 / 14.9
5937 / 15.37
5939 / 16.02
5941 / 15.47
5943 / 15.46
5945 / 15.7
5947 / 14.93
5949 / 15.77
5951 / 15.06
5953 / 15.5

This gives 15.64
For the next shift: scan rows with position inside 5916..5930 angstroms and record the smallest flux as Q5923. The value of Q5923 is 15.14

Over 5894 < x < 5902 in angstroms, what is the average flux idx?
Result 12.2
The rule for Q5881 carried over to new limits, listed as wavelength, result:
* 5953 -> 15.5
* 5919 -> 15.14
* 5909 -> 15.86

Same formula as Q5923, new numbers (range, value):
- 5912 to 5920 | 14.9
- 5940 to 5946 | 15.46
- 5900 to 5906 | 15.01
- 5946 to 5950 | 14.93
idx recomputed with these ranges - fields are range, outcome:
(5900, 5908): 15.5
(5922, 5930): 16.1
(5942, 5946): 15.6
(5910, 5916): 15.4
